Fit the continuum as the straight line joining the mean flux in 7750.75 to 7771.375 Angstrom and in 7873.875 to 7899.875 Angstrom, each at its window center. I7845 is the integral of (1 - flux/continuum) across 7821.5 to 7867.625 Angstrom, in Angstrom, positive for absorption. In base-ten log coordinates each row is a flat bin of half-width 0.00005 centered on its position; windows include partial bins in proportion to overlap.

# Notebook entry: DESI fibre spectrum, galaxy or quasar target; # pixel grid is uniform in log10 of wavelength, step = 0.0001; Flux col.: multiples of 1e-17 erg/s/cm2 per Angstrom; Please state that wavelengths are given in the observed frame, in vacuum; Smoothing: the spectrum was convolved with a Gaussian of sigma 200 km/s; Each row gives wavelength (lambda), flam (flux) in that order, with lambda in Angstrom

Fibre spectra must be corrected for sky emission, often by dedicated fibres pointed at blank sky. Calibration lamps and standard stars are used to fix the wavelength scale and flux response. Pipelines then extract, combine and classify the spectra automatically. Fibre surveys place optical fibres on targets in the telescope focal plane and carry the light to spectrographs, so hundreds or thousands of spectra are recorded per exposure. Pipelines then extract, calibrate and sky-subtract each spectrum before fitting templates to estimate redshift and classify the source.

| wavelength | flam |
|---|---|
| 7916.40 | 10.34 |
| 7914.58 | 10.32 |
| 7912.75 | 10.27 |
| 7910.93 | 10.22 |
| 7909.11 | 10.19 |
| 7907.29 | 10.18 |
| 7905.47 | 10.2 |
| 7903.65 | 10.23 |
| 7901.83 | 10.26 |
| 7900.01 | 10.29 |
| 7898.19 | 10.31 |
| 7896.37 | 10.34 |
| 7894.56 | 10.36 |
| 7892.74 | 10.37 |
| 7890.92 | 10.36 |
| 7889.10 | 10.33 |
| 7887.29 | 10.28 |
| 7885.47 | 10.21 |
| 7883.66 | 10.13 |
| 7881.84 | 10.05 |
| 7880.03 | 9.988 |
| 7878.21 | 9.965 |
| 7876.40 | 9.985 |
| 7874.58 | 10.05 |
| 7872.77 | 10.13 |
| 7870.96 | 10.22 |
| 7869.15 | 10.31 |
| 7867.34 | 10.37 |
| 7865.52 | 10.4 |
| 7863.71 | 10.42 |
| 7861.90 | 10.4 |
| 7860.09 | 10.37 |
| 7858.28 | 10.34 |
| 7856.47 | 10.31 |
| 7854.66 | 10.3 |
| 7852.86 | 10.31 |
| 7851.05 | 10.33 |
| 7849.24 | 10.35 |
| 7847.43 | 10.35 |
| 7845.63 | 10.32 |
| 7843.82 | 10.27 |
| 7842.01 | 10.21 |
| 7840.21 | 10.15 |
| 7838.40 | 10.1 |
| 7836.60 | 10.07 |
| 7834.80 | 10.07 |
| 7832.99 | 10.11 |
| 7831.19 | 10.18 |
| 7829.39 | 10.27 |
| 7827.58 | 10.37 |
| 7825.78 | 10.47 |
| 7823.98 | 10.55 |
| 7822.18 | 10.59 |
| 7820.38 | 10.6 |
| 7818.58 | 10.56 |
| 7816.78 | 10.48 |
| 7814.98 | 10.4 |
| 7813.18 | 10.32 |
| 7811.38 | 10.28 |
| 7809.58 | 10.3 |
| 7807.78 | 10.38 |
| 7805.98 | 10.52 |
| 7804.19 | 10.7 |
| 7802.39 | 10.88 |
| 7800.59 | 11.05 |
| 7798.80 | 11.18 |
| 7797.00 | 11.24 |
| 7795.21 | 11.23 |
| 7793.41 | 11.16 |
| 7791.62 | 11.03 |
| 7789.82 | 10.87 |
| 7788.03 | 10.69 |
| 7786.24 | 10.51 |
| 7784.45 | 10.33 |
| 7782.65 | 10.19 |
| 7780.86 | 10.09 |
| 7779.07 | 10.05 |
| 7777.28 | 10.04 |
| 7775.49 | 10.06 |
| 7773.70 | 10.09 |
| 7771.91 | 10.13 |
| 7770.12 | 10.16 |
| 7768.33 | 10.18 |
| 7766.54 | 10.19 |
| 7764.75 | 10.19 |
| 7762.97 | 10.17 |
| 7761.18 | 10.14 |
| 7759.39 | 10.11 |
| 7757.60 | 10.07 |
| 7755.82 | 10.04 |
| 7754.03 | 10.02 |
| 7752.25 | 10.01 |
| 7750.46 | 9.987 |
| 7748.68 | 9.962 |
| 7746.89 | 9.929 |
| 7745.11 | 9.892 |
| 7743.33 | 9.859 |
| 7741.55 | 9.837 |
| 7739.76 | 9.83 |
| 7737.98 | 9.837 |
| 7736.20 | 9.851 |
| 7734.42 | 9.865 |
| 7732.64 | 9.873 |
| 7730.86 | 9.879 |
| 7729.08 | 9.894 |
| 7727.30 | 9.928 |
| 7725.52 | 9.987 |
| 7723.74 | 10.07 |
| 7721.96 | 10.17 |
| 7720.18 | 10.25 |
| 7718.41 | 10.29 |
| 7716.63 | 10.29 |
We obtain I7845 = -0.6 Angstrom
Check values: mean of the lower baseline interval 10.1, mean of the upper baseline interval 10.2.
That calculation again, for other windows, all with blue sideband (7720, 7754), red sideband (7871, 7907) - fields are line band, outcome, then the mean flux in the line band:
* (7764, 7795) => -1.1 Angstrom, 10.4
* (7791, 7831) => -2.3 Angstrom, 10.7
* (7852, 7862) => -0.2 Angstrom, 10.3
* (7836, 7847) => -0.1 Angstrom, 10.2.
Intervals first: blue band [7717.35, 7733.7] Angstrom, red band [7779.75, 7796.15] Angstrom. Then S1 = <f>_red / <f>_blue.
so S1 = 1.06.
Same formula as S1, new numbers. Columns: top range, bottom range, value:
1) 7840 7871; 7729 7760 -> 1.04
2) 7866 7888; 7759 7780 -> 1.00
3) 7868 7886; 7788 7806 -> 0.92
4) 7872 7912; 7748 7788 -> 1.01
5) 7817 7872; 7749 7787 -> 1.02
